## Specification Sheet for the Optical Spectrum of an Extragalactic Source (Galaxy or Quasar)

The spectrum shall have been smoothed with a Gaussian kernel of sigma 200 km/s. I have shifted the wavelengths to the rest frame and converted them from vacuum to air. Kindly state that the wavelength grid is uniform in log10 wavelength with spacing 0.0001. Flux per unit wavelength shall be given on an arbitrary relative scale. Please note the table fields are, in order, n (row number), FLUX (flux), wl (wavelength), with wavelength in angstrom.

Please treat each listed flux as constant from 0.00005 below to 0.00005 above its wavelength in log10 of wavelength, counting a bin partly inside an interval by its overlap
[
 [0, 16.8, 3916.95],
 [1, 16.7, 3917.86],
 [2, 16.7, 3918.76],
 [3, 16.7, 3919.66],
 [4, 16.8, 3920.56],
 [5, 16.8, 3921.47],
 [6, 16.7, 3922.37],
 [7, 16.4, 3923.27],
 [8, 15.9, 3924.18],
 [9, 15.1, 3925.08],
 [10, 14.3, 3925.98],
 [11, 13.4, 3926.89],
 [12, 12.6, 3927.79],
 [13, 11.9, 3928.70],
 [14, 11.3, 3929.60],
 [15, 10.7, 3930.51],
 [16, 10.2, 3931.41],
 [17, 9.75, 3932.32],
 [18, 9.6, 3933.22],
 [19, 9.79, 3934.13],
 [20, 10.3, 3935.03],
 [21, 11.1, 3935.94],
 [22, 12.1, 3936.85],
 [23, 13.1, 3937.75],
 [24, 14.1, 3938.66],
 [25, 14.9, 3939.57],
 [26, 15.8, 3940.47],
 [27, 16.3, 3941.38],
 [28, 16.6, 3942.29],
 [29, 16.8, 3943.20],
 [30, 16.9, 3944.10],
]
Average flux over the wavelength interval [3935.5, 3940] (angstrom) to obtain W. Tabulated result 13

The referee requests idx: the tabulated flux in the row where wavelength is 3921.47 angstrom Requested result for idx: 16.8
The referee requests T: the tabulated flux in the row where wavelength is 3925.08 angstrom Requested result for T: 15.1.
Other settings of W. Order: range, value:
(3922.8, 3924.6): 16.1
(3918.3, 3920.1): 16.7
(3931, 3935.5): 9.93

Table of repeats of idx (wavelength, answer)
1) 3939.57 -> 14.9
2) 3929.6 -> 11.3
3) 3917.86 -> 16.7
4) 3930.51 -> 10.7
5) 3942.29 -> 16.6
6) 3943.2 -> 16.8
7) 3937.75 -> 13.1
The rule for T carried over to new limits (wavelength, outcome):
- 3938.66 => 14.1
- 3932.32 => 9.75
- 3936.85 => 12.1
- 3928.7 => 11.9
